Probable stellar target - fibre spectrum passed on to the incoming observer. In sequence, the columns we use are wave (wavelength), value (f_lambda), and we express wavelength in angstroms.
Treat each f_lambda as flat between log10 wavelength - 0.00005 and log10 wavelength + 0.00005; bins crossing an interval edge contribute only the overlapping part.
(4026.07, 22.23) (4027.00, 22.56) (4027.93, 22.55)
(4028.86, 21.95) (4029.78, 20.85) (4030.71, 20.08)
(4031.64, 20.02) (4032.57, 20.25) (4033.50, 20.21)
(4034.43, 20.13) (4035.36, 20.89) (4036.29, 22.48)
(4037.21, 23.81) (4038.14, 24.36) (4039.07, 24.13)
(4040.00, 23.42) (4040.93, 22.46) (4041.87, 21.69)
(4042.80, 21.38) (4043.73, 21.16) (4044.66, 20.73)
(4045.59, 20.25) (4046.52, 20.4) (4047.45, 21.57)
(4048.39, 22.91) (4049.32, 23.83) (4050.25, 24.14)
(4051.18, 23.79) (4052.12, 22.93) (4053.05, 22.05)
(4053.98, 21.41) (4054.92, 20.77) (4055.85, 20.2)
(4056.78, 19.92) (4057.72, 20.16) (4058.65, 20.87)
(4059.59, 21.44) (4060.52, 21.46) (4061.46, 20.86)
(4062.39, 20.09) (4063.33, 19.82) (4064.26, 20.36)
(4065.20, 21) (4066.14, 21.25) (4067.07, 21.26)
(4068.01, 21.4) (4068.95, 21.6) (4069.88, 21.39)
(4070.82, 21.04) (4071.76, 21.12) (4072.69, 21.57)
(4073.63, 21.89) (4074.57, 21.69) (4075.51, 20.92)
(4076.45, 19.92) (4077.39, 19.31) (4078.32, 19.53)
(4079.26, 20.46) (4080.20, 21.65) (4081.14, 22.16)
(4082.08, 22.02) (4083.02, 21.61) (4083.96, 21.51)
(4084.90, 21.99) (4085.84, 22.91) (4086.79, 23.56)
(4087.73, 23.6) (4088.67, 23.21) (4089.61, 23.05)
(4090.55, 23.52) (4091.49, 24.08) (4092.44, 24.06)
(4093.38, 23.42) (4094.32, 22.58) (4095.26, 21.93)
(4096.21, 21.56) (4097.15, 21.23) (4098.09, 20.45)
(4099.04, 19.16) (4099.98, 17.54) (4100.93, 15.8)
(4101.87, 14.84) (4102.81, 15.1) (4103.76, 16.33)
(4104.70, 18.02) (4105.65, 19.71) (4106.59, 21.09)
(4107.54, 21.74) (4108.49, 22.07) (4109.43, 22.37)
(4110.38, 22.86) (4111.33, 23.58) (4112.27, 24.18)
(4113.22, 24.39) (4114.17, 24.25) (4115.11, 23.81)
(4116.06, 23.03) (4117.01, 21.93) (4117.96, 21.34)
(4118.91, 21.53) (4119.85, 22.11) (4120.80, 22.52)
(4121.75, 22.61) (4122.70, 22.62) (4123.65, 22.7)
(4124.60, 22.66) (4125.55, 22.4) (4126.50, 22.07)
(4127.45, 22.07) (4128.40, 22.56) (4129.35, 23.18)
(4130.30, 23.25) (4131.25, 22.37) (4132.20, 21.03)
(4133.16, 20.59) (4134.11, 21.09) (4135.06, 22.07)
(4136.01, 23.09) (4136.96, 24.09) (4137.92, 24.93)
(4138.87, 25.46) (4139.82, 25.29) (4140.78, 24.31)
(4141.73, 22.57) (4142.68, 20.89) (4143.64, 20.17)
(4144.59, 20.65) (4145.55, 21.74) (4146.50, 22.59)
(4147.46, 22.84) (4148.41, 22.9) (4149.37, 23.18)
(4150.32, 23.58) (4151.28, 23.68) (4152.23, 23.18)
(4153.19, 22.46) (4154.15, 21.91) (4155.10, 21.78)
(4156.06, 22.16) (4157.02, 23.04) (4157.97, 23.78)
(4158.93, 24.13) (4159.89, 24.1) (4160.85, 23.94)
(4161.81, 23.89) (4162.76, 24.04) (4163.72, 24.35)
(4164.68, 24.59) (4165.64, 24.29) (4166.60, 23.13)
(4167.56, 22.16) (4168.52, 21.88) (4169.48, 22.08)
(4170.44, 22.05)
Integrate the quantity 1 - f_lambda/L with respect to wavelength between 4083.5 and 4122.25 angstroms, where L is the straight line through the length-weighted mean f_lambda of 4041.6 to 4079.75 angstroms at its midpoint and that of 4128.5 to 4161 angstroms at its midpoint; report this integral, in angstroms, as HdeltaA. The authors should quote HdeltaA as 0.76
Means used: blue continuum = 21.2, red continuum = 22.8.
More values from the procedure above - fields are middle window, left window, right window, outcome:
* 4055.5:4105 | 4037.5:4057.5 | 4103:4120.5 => 2.3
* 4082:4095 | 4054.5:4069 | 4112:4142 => -0.8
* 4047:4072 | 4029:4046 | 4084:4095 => 0.9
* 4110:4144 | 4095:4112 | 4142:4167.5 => -2.5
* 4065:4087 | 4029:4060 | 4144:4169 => 0.7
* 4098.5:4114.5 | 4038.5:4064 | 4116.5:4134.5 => 1.4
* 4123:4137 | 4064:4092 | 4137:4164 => 0.3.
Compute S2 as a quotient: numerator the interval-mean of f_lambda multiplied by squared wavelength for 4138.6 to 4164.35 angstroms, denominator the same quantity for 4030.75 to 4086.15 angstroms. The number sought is 1.1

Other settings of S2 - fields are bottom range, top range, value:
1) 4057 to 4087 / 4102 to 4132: 1.06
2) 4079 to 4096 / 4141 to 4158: 1.02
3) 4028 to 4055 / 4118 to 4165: 1.09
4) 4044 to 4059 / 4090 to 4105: 0.95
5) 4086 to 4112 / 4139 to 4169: 1.13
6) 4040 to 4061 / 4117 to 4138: 1.07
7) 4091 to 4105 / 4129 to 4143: 1.18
